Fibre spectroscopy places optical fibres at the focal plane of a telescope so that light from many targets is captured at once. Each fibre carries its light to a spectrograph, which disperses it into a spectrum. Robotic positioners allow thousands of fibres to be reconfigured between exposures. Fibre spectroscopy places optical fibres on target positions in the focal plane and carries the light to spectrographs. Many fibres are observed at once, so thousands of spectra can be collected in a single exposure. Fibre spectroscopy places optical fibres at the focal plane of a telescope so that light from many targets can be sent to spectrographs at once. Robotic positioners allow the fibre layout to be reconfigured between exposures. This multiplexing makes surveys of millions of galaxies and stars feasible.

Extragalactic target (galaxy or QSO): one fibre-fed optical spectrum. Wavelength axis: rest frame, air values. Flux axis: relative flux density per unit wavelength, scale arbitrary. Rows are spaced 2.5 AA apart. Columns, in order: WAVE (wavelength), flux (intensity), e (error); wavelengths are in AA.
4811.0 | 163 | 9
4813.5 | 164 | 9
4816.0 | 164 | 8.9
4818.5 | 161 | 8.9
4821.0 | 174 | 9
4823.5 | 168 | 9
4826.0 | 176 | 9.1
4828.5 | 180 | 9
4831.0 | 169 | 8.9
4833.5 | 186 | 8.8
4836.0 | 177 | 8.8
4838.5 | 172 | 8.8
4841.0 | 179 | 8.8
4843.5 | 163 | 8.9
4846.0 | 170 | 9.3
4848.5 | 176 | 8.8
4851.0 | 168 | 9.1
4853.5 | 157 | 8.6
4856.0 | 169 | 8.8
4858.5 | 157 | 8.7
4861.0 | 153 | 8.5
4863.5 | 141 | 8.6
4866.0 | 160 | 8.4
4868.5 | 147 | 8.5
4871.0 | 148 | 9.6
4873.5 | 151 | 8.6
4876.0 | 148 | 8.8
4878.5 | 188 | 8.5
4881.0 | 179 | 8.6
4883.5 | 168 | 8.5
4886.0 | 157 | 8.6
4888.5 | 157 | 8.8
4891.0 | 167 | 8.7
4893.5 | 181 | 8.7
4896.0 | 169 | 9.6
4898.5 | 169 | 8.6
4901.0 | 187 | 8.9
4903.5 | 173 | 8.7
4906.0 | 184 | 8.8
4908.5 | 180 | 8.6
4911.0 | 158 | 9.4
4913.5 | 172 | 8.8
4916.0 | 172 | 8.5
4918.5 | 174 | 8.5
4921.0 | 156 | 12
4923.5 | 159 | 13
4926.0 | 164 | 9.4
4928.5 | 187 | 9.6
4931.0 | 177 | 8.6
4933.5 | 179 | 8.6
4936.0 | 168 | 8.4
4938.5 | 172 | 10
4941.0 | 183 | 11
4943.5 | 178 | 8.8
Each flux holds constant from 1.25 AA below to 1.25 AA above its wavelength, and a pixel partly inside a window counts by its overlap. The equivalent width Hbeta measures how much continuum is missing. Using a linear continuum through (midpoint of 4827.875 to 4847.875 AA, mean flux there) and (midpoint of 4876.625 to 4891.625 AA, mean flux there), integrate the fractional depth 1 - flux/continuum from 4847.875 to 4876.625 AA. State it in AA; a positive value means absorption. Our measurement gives 2.57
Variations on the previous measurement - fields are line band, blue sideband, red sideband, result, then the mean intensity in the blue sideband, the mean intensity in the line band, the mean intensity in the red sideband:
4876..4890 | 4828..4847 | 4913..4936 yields 0.4 AA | 174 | 168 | 171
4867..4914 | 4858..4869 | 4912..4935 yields -2.1 AA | 152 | 167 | 171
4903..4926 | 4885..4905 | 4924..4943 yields 0.5 AA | 170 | 169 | 175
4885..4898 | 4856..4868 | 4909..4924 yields -0.5 AA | 154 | 167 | 166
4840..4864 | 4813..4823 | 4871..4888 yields 0.1 AA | 166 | 164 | 164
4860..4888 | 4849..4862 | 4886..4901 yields 1.2 AA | 162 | 158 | 169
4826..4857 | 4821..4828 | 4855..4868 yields -1.4 AA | 173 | 172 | 155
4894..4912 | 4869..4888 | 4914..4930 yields -1.0 AA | 162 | 175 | 169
